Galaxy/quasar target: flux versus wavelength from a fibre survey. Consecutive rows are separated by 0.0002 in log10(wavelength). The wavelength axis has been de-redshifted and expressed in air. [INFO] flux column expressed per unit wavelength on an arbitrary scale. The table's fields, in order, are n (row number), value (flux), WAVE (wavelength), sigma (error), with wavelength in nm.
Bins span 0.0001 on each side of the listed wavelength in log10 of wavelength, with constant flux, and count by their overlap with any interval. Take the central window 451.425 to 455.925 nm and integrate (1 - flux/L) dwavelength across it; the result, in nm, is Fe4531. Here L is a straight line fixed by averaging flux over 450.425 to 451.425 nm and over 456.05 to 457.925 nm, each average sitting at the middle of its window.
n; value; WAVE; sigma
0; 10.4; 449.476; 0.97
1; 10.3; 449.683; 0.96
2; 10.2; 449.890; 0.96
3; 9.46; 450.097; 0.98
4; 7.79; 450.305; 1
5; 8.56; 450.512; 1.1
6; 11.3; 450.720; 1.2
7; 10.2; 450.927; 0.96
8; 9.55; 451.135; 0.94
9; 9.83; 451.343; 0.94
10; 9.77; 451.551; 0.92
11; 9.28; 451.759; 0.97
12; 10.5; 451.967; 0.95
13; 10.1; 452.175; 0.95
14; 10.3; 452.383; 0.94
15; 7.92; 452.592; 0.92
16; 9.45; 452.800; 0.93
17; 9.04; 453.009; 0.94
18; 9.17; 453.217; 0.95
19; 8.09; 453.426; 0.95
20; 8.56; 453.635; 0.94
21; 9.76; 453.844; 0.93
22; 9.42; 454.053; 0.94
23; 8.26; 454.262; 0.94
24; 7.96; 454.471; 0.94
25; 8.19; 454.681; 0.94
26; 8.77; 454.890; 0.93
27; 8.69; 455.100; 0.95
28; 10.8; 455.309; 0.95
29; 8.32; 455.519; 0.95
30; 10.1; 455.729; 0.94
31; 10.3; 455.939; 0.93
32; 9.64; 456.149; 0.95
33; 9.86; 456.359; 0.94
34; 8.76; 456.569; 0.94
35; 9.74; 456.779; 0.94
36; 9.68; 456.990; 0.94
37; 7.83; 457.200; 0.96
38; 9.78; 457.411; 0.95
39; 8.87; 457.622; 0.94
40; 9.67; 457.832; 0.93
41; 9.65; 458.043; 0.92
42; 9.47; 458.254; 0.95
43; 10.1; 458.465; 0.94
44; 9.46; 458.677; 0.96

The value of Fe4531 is 0.21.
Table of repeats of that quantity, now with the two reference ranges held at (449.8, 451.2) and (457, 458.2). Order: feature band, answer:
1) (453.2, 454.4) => 0.074 nm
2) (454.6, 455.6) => 0.038 nm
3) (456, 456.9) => -0.026 nm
